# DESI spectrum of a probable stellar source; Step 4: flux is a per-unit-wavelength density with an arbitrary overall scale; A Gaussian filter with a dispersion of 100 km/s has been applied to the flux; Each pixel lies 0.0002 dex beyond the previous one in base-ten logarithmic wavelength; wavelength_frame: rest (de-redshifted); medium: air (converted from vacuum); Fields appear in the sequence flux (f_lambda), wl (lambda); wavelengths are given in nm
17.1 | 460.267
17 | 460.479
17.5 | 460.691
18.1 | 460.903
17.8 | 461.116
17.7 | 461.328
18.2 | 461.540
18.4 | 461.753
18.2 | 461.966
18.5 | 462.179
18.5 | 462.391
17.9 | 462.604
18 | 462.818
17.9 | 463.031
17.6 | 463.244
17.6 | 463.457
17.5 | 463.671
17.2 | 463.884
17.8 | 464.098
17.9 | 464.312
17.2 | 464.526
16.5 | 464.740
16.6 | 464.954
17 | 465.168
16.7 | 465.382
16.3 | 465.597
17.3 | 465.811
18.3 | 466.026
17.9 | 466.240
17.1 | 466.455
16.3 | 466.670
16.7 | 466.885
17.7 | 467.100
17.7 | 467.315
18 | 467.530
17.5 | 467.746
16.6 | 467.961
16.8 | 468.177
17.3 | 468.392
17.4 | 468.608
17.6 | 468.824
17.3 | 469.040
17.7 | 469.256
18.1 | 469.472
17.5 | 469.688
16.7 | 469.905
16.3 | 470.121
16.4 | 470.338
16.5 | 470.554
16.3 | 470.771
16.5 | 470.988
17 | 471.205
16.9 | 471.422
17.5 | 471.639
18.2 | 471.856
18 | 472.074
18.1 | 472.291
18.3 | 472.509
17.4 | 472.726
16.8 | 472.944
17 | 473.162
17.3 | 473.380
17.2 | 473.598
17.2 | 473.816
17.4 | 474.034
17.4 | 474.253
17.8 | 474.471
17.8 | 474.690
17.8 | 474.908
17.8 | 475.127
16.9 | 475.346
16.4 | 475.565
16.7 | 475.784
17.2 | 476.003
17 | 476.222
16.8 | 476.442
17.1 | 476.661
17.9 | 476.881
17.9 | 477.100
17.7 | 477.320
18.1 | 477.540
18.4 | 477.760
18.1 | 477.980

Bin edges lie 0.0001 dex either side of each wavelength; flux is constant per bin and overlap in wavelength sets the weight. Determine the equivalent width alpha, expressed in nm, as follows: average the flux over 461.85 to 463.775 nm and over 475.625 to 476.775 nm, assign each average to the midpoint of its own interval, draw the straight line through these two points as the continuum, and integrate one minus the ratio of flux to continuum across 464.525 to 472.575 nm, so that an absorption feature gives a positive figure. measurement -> 0.15 nm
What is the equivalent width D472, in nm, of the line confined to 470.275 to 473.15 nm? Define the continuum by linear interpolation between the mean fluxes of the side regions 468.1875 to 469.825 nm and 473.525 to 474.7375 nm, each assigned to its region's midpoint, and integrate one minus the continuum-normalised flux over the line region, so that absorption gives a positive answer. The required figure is 0.04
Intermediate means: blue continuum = 17.5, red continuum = 17.5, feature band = 17.2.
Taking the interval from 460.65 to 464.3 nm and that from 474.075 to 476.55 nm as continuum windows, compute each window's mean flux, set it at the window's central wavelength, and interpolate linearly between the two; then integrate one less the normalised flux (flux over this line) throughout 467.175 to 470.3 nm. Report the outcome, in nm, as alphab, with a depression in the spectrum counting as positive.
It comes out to 0.05 nm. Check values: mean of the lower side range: 17.9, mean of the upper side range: 17.2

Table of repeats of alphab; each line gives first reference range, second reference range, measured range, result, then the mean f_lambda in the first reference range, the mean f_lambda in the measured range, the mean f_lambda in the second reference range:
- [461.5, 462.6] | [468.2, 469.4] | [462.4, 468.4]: 0.184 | 18.3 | 17.3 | 17.4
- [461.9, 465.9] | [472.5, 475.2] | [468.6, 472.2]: 0.059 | 17.5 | 17.2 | 17.4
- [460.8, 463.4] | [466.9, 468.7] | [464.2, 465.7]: 0.069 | 18.1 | 16.9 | 17.3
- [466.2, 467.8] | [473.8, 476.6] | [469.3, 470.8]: 0.035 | 17.3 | 16.9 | 17.2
